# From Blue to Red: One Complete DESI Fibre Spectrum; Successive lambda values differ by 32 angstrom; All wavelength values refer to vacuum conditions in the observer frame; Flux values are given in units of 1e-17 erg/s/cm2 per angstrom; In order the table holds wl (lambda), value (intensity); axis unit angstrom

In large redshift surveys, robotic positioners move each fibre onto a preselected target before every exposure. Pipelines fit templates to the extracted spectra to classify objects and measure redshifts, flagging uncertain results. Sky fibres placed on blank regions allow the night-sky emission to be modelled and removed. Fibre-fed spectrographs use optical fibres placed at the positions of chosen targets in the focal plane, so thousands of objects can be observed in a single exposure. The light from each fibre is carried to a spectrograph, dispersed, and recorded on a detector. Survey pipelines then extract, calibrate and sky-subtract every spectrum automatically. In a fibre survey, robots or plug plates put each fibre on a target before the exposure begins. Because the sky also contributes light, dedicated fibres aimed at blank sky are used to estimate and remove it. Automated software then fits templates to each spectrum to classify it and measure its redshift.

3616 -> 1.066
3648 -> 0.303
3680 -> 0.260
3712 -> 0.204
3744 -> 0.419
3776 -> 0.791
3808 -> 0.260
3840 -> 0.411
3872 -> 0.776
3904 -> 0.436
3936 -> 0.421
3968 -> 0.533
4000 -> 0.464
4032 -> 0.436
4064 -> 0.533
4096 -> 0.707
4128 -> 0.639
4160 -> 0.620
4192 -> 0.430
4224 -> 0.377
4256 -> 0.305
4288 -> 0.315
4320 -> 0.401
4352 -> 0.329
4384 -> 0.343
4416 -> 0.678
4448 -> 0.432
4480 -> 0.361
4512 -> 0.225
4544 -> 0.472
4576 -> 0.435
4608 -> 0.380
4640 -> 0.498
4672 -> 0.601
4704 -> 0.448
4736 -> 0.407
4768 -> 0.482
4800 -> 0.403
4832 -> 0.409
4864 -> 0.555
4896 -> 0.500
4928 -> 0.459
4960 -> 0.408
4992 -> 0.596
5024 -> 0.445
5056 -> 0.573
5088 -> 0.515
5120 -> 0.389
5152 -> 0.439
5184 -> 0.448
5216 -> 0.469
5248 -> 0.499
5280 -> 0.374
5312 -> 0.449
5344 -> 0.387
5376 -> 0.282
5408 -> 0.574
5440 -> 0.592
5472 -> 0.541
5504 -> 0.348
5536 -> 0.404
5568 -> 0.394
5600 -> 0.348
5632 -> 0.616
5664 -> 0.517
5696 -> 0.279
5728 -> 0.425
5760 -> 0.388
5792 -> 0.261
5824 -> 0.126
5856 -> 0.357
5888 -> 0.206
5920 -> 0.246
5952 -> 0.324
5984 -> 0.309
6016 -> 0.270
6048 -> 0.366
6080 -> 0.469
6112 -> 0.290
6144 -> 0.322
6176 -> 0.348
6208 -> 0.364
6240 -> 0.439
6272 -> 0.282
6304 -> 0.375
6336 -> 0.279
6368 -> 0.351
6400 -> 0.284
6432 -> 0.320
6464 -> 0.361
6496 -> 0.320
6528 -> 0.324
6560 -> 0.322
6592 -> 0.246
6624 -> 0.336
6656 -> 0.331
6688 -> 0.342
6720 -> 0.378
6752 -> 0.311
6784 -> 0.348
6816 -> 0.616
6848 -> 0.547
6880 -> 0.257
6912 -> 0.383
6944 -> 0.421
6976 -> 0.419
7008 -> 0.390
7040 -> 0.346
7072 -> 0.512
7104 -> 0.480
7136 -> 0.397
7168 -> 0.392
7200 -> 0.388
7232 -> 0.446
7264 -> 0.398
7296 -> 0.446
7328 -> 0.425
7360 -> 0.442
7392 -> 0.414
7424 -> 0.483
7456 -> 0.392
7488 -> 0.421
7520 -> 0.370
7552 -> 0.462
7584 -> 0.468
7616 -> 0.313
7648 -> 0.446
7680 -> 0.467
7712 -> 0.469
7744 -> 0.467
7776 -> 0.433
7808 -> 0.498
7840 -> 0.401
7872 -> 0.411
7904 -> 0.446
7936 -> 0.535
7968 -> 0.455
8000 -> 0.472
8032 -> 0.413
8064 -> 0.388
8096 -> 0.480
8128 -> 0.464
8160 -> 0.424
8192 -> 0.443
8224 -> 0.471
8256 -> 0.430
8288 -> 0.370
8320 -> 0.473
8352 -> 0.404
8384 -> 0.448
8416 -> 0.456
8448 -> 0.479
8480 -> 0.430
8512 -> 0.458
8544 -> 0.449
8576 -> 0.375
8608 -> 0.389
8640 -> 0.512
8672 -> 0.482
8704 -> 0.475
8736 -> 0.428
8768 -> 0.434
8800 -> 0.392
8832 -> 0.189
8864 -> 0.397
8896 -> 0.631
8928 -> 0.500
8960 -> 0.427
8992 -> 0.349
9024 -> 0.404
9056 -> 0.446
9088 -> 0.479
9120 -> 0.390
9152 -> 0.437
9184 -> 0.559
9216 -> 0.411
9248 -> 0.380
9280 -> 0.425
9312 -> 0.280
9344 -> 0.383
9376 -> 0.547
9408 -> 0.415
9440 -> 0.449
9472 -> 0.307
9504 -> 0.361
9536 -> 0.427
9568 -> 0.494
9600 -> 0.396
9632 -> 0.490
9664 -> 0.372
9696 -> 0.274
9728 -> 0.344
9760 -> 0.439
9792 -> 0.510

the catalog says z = 0.832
